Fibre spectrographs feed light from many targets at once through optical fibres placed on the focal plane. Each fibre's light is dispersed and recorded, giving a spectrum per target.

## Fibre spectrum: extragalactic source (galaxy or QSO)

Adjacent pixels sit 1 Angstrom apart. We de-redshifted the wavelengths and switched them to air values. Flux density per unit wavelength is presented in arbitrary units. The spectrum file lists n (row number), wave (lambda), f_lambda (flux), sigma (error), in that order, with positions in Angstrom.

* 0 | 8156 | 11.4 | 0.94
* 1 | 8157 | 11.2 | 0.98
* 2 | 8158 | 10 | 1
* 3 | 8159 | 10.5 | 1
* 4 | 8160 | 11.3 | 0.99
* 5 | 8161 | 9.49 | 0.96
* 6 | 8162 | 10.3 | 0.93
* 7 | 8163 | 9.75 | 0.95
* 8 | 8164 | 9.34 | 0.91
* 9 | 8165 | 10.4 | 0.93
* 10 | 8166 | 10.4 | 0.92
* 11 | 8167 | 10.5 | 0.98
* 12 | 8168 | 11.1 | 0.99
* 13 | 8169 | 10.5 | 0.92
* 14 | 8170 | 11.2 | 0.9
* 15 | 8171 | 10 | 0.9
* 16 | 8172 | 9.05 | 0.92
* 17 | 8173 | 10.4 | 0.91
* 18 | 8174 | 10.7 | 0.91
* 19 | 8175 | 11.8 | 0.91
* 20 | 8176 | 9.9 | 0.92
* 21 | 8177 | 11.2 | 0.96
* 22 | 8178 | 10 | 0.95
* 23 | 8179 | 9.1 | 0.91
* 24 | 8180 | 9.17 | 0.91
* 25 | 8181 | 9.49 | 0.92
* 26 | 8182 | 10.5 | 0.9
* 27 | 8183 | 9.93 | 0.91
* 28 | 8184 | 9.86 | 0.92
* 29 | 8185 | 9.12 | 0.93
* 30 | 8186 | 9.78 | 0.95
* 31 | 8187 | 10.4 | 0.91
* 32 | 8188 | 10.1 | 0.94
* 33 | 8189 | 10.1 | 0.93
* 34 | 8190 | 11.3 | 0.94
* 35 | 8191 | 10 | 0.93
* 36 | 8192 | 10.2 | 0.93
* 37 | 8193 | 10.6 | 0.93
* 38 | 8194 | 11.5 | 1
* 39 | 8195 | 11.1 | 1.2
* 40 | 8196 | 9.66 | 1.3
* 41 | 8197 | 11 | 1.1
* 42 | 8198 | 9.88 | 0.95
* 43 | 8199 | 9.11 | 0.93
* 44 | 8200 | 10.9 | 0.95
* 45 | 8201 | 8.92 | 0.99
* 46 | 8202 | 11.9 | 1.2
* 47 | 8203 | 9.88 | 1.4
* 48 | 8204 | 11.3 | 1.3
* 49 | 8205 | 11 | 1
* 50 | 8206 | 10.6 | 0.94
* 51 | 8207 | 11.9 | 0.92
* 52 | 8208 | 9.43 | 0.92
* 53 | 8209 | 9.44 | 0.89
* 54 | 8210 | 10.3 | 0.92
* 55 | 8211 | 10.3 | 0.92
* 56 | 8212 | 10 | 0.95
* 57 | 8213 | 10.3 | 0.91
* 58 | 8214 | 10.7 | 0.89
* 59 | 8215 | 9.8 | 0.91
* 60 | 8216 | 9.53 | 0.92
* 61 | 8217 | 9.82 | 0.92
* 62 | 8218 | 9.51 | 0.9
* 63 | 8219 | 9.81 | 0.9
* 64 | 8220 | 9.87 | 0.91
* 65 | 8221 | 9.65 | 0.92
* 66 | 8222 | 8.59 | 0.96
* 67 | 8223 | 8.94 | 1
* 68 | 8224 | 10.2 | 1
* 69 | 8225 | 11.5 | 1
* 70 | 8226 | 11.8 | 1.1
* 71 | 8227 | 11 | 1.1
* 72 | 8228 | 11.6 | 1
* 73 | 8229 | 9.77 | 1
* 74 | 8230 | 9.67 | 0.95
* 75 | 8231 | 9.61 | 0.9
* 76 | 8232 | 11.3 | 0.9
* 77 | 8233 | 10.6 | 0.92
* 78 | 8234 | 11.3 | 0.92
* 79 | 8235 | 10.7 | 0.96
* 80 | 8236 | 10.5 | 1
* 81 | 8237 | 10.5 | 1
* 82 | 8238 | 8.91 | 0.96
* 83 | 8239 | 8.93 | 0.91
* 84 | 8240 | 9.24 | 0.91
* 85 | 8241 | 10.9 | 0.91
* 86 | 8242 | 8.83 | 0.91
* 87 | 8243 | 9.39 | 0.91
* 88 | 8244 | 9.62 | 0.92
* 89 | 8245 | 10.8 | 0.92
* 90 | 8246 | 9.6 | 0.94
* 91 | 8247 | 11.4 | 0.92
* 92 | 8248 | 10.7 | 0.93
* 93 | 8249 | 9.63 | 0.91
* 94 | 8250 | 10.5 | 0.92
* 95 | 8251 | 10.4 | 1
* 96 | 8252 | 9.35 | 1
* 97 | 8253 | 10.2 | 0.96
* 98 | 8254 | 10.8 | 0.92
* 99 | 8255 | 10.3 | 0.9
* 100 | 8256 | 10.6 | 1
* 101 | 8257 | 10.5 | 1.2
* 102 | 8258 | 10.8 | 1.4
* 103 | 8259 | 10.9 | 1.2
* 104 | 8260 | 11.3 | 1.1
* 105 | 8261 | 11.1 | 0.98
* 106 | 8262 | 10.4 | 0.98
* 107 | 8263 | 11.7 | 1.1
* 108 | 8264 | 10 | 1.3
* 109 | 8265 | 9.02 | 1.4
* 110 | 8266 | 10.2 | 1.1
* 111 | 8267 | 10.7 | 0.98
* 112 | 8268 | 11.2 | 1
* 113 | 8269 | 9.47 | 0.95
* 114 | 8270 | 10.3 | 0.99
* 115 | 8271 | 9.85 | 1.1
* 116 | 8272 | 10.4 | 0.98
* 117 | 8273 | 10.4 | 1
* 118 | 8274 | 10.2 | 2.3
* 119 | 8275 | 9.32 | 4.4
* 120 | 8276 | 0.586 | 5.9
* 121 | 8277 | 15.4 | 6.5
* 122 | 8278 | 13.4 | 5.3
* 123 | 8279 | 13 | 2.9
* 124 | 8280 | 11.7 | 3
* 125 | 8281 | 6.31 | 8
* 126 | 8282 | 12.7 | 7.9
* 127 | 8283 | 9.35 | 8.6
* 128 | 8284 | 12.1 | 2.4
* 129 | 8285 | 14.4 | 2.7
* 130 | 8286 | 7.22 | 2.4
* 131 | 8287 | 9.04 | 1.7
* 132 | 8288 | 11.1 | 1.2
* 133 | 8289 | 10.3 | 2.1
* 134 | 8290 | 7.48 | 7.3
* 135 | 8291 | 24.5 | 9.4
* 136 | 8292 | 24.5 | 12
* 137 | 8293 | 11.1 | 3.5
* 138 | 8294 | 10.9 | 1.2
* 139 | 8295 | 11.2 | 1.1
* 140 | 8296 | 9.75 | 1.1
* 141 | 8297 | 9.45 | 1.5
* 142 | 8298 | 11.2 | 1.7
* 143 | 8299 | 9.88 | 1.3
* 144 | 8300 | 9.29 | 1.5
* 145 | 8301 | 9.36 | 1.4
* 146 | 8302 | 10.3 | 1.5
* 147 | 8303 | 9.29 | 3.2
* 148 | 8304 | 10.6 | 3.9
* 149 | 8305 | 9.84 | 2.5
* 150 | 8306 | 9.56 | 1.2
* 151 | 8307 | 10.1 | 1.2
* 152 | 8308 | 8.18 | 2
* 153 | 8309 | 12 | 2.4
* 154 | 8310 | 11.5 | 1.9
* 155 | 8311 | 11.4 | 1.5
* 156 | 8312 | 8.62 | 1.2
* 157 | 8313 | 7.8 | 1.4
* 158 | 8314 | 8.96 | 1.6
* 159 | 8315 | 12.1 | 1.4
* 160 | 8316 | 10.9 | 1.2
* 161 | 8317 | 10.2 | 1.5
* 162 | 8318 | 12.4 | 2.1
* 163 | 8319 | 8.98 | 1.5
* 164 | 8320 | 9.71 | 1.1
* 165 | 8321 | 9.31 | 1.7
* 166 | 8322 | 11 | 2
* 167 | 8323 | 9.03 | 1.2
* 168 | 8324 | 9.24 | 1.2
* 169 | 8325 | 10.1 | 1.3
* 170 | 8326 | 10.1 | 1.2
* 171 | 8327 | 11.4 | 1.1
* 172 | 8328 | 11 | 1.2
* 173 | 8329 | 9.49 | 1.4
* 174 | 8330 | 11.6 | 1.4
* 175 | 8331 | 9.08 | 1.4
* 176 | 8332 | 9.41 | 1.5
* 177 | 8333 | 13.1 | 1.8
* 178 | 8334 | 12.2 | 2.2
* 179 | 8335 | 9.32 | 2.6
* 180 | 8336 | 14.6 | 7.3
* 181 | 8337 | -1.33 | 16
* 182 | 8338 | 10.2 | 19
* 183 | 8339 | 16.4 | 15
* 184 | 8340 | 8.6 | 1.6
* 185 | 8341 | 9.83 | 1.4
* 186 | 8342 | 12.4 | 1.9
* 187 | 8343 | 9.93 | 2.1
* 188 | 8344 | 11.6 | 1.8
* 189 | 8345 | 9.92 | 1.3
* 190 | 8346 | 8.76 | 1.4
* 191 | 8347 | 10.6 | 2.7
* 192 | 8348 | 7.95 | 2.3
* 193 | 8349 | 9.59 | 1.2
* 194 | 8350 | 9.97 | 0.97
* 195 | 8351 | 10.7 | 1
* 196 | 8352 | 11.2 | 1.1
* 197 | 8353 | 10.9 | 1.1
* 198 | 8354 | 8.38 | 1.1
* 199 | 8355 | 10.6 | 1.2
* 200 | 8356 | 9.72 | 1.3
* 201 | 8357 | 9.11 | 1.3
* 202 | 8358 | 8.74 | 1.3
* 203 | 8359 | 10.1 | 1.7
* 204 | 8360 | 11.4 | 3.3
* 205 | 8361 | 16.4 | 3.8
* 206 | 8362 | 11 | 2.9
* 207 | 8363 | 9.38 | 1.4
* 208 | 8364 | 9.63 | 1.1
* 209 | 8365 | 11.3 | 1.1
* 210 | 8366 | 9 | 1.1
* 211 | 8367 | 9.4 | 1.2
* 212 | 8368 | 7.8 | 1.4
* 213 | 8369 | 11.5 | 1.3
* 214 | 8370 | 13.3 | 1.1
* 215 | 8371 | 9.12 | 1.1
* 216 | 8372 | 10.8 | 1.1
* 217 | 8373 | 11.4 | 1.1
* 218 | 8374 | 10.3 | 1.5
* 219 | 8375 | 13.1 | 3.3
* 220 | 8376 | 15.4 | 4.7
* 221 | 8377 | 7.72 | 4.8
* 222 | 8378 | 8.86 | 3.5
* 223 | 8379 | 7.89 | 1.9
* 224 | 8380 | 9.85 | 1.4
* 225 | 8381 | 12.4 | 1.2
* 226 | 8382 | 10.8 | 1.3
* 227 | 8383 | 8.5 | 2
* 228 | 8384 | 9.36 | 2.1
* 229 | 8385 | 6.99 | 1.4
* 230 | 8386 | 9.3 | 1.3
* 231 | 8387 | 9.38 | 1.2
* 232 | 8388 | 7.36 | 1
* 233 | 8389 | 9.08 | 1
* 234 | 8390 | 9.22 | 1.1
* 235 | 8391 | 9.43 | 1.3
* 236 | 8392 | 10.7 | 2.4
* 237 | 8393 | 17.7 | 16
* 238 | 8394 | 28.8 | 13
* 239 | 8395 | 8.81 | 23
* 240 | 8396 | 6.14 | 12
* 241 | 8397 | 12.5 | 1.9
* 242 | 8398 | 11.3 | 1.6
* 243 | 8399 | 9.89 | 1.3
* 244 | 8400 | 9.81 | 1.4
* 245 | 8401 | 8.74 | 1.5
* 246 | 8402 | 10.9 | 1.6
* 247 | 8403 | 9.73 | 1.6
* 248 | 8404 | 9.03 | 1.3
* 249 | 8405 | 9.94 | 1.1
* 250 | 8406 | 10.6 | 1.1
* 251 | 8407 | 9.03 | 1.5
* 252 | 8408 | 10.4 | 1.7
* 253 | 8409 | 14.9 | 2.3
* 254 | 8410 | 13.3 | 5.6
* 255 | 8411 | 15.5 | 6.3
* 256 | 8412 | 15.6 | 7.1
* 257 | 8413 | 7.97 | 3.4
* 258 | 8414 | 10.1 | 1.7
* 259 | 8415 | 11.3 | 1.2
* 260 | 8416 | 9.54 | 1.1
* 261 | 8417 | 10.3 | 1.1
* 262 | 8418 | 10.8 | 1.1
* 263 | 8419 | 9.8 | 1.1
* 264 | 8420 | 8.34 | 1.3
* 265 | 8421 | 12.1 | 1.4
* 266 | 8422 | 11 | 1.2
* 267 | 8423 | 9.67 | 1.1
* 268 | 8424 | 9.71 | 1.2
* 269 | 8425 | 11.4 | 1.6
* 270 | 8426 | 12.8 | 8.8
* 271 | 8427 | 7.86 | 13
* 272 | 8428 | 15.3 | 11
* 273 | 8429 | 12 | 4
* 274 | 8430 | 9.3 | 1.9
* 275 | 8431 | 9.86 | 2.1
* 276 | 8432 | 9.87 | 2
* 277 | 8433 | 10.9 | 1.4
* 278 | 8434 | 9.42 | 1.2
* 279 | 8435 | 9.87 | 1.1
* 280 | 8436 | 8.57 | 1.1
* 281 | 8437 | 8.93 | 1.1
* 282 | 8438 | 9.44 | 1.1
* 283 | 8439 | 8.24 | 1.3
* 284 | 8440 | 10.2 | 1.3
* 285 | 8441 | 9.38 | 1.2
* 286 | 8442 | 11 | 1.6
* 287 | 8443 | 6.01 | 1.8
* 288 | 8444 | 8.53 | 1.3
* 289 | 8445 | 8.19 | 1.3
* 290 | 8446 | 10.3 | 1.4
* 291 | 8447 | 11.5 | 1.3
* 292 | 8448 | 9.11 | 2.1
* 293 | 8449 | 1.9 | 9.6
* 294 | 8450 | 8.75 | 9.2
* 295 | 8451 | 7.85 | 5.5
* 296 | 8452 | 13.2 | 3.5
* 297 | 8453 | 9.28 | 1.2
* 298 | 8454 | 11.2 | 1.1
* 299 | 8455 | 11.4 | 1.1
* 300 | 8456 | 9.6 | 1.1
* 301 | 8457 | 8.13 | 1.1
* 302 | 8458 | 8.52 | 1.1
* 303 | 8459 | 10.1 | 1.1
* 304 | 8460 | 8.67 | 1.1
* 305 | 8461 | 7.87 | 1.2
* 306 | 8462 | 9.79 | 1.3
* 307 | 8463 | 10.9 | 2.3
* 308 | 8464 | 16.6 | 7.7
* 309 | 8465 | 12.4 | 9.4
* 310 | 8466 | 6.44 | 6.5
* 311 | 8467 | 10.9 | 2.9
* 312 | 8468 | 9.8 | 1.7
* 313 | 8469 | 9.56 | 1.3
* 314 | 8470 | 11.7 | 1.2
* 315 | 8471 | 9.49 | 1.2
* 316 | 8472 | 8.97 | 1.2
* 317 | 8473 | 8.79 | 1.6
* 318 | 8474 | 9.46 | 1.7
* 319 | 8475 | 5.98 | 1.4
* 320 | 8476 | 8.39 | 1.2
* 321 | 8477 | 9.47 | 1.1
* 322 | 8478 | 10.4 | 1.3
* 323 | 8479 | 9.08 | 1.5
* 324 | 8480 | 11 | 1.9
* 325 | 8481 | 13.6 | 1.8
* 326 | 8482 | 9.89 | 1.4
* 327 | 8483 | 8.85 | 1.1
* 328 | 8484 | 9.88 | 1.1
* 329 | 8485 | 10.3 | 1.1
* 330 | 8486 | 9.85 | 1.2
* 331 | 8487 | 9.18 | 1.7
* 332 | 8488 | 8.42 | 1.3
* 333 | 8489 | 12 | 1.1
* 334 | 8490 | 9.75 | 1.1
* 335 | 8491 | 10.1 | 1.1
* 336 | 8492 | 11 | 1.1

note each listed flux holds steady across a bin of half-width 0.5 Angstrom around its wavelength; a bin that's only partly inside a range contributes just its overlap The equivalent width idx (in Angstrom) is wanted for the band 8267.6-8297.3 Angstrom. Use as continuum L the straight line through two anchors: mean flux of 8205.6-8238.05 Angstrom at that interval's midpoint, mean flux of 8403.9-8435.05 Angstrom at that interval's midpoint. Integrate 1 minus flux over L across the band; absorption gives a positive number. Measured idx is -2.2 Angstrom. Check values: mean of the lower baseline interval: 10.2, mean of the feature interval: 11.2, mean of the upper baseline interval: 10.9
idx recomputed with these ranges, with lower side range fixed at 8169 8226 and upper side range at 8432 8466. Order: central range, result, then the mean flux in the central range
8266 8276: 0.3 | 9.72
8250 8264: -0.8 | 10.6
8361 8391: -1.1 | 10.1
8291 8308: -2.4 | 11.3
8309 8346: -1.6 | 10.3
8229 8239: -0.1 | 10.2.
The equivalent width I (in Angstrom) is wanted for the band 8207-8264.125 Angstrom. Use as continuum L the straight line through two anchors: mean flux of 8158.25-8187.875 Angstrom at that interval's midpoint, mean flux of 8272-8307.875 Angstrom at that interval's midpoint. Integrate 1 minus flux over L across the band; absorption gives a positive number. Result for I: 1.91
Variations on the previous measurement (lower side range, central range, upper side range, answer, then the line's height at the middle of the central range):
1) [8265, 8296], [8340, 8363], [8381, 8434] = 1.4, 11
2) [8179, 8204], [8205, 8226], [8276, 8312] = 0.7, 10.4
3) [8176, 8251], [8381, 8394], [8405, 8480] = -0.7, 10.1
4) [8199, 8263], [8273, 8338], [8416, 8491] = -2.7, 10.1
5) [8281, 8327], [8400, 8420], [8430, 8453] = -2.8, 9.51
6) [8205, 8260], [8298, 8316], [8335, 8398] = 0.6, 10.4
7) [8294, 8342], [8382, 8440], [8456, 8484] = -4.0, 9.94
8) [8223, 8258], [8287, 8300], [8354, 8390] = -2.7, 10.2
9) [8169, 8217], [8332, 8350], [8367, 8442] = 0.6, 10.5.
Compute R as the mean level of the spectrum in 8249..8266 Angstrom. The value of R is 10.5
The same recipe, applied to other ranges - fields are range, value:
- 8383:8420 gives 10.9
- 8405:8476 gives 10.1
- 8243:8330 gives 10.6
